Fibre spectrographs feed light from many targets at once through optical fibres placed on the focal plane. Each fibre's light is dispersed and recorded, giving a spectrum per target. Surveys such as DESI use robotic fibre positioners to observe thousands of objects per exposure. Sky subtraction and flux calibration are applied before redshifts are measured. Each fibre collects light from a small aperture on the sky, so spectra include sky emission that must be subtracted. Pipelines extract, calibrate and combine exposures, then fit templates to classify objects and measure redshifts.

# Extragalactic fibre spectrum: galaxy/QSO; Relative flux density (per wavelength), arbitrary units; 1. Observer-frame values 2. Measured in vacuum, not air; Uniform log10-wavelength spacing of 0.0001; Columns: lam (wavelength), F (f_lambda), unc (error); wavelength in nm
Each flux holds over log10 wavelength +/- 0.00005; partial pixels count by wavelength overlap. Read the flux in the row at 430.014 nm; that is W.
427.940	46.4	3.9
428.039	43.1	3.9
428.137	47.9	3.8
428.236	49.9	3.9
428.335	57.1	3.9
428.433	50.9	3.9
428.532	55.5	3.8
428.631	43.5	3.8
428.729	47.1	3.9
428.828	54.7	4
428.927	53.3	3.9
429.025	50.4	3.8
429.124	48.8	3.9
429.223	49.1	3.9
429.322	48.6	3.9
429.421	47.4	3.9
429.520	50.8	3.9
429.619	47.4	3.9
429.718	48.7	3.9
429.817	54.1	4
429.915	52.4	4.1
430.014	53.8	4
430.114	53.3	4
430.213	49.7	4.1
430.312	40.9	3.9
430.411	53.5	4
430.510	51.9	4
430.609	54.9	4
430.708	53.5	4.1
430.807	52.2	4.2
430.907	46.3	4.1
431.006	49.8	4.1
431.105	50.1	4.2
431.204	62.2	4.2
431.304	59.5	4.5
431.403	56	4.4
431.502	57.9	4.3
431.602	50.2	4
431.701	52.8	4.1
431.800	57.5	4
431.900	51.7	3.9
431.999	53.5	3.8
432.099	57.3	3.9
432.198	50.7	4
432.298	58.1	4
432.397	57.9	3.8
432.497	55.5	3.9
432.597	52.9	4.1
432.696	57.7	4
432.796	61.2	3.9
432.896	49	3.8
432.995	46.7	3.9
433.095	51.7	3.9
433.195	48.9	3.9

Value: 53.8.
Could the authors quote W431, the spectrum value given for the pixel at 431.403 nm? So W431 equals 56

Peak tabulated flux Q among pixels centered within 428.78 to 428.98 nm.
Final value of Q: 54.7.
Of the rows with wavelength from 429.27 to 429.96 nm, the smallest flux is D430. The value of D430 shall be 47.4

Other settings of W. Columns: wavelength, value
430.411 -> 53.5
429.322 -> 48.6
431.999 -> 53.5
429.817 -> 54.1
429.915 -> 52.4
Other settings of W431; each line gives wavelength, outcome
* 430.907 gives 46.3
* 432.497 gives 55.5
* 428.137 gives 47.9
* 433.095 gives 51.7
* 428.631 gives 43.5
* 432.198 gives 50.7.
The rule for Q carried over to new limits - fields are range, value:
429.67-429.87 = 54.1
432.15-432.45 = 58.1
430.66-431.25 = 62.2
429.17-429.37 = 49.1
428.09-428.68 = 57.1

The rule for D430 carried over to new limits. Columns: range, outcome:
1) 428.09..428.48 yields 47.9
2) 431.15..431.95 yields 50.2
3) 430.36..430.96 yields 46.3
